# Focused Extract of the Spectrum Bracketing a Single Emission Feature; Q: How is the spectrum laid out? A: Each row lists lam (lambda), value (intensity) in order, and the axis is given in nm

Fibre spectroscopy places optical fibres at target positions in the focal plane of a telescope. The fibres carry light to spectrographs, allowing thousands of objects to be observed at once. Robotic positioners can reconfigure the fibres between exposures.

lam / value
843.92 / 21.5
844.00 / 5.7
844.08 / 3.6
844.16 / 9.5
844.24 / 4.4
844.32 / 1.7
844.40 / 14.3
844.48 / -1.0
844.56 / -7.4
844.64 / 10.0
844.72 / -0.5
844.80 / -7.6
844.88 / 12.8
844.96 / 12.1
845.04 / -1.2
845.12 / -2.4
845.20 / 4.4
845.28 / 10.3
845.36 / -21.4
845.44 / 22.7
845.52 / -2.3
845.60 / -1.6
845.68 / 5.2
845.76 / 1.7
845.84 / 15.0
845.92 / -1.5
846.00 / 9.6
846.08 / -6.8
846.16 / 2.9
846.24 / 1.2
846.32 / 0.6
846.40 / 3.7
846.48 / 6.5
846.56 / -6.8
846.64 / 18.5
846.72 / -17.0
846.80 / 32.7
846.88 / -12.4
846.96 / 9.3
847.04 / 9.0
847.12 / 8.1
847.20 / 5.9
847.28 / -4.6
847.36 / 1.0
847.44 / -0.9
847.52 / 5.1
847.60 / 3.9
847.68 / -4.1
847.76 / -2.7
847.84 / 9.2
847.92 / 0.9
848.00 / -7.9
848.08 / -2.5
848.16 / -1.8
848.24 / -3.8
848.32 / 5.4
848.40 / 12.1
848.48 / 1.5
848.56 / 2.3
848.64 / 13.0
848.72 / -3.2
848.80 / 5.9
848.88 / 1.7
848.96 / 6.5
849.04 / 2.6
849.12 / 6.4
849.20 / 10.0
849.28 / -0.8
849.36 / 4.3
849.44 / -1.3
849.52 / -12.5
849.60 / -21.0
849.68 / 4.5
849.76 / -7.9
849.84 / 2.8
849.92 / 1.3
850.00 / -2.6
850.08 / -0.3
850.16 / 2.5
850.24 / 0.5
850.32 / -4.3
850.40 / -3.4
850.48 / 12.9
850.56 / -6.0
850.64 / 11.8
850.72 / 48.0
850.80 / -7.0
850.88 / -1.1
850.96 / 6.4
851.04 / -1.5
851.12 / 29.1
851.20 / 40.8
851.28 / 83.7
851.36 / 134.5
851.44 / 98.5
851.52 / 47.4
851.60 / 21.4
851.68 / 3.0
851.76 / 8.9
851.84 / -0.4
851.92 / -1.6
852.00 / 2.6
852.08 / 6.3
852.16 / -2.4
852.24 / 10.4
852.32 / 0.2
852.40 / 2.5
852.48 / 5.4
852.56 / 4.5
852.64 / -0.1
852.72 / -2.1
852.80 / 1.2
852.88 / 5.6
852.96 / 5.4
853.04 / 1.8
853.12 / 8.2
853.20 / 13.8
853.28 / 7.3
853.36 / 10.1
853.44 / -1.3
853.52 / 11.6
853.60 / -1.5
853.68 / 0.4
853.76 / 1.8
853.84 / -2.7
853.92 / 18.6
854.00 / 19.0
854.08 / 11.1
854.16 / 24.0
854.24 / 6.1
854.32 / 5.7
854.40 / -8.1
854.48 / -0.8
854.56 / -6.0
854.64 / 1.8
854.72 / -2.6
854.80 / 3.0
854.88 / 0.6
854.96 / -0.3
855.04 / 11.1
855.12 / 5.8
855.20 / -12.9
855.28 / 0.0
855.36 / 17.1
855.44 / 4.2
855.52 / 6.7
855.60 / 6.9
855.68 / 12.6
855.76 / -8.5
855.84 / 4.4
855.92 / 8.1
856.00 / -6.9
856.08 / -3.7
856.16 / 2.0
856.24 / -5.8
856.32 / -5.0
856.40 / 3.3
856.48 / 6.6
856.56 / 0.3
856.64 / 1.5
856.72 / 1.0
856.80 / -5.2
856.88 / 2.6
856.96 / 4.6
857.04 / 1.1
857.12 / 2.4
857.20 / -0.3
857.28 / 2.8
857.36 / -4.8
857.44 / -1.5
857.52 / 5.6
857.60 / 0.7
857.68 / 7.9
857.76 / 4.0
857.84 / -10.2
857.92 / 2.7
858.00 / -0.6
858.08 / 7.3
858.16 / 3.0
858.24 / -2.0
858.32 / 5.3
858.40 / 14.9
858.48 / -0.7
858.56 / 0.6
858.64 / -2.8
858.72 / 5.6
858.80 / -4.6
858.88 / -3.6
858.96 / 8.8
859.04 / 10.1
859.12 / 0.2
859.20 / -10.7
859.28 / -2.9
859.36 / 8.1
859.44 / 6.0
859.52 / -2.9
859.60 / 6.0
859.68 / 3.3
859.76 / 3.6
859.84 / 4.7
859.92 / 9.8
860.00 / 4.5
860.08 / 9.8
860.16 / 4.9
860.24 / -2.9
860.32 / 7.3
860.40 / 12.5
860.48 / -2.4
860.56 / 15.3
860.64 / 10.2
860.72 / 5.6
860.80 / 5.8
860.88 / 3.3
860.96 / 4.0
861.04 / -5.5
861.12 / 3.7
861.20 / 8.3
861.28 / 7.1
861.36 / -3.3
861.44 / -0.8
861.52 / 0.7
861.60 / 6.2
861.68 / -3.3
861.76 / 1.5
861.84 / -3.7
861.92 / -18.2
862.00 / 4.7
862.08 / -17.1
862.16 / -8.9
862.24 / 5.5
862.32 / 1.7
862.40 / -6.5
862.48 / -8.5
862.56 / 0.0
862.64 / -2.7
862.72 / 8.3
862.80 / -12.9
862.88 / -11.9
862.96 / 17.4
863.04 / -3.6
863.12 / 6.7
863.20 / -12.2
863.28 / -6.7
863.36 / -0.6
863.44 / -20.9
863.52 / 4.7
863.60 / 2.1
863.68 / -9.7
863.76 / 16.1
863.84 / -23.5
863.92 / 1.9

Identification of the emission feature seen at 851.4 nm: H-alpha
